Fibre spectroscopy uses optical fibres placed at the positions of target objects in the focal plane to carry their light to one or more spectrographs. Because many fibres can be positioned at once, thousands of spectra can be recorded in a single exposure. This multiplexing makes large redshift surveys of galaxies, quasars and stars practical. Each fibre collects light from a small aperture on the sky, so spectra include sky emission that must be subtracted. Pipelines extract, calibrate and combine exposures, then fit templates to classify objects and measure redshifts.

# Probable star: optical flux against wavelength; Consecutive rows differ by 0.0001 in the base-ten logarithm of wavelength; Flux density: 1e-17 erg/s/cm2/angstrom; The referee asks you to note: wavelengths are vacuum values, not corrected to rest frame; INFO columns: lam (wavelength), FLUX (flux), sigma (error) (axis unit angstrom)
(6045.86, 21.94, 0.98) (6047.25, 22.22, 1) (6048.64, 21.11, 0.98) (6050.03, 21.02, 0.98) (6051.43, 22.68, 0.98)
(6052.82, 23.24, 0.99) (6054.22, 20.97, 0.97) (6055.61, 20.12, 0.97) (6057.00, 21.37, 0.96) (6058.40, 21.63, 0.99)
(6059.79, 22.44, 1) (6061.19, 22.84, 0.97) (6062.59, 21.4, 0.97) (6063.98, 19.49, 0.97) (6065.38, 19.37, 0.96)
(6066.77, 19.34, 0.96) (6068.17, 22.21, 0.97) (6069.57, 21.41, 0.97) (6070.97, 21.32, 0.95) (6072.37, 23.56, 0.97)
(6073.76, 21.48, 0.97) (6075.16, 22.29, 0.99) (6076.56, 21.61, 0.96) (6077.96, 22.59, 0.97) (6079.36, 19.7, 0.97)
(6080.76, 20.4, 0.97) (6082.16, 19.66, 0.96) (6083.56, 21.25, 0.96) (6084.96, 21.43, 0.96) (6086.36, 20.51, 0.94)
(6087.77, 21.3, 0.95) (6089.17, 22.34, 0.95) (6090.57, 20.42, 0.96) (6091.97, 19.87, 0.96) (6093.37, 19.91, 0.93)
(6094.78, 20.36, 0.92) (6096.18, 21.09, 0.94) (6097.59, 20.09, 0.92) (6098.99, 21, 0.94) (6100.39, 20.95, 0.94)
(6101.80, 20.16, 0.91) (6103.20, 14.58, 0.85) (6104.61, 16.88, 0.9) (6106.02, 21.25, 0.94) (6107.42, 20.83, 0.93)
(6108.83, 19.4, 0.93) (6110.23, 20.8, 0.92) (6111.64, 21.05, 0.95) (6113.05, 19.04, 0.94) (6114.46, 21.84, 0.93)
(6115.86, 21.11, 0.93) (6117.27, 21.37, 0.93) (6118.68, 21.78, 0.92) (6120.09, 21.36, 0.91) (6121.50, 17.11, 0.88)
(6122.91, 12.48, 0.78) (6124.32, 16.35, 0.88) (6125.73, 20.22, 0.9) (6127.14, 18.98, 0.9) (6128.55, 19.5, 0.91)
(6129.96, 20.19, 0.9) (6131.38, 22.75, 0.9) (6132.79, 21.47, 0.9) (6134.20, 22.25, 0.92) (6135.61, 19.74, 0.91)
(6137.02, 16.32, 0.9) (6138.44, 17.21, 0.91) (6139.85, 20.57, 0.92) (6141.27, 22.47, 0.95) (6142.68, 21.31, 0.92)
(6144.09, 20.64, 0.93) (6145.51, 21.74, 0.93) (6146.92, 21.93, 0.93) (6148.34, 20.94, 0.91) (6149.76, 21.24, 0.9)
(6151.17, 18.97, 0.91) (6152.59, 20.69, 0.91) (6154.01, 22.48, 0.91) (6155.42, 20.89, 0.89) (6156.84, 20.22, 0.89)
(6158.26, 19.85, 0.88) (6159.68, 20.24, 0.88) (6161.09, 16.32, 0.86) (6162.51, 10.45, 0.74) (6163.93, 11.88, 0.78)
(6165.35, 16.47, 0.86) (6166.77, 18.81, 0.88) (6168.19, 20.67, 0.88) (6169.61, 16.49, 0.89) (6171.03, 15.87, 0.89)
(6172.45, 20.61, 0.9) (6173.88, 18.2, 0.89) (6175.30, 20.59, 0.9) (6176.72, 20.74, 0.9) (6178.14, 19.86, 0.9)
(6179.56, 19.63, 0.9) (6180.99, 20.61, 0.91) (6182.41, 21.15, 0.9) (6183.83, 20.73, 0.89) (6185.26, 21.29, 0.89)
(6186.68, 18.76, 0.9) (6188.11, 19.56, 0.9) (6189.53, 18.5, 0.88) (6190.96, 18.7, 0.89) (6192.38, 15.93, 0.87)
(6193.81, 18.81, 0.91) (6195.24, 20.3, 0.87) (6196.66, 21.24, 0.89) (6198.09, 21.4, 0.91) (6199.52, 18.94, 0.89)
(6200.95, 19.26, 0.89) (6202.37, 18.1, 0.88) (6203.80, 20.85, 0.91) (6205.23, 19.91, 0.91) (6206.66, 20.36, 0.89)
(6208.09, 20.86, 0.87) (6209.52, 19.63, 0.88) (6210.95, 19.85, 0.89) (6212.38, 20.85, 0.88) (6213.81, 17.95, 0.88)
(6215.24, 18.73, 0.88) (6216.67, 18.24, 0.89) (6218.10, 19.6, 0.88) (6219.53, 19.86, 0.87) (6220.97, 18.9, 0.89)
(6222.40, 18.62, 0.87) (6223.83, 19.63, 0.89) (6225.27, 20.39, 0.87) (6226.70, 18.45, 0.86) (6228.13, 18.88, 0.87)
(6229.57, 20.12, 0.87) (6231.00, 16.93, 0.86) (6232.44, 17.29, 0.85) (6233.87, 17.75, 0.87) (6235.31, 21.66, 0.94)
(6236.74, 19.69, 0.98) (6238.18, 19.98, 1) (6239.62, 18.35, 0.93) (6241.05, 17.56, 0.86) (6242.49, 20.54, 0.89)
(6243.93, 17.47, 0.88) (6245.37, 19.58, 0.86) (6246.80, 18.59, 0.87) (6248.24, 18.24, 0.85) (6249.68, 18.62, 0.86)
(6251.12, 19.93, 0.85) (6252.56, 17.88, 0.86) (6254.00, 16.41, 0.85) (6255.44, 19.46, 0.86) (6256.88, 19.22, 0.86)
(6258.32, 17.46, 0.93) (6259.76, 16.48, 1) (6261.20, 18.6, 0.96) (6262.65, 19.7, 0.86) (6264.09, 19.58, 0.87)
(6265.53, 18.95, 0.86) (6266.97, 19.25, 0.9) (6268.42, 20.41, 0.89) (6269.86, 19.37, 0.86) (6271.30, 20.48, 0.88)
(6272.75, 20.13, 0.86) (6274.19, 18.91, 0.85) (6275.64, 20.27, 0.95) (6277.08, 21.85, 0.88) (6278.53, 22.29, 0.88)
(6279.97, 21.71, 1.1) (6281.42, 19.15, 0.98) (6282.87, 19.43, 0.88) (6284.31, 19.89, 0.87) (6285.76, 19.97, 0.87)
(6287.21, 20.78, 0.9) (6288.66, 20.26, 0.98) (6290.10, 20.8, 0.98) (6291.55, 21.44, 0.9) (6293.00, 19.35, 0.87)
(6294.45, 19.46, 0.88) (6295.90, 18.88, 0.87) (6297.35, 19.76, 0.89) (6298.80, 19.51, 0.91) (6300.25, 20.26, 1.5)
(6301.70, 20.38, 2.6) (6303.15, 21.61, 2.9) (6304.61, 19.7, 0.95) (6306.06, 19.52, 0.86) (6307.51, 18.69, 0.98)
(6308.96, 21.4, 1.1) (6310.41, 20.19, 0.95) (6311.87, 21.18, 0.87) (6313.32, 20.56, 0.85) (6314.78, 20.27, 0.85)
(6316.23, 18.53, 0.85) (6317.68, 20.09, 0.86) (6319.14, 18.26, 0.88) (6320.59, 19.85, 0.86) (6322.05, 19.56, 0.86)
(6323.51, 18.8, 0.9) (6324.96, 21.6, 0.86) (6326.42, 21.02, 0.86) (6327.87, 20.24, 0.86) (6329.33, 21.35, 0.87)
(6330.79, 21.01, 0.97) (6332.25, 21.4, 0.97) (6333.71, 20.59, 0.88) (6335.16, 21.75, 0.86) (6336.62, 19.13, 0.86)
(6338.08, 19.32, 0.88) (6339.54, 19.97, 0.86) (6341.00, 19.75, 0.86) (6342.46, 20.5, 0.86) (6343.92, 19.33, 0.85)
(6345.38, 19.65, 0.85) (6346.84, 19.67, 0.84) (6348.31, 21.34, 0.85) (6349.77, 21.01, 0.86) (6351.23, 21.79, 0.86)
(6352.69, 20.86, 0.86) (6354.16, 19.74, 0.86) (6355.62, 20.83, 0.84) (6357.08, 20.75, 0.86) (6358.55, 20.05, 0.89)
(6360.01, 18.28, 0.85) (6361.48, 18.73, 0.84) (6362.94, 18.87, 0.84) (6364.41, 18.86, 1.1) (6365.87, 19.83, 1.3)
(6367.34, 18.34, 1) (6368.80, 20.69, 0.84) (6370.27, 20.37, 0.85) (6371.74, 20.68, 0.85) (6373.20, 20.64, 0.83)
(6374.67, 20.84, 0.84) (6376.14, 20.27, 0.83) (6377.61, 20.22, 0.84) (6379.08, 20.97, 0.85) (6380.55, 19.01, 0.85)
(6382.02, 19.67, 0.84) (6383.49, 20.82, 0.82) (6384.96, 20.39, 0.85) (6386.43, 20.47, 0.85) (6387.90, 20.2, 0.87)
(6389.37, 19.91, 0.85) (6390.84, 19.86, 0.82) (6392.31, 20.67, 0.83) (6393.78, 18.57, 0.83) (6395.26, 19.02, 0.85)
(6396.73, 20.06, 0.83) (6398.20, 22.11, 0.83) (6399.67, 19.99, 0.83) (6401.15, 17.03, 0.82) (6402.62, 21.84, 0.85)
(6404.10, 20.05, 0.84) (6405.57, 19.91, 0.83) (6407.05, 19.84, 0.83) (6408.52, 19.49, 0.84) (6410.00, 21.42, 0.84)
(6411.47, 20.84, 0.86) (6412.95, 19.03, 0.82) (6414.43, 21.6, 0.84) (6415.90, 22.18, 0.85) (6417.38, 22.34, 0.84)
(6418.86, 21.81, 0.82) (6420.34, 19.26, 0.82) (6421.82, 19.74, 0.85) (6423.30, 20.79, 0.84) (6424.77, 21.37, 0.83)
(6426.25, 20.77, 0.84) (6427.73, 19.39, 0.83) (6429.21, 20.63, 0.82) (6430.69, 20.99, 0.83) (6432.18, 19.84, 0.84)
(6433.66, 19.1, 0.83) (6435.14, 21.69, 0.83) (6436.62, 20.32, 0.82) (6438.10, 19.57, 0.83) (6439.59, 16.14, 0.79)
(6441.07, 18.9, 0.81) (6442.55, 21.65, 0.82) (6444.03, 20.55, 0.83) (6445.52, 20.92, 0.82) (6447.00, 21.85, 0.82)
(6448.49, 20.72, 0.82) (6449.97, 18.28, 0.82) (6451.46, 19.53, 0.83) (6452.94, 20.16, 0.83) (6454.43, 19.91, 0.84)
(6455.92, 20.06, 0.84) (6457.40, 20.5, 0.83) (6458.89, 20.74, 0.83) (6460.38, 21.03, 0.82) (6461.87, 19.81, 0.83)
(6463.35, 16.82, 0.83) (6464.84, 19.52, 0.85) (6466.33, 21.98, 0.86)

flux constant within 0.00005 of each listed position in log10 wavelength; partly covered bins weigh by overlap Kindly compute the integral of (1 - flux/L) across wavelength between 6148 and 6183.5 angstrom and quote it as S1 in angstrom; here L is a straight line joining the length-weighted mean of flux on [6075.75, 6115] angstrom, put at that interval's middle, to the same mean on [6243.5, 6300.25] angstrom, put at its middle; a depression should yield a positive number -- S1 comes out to 1.9 angstrom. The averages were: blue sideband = 20.4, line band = 19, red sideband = 19.5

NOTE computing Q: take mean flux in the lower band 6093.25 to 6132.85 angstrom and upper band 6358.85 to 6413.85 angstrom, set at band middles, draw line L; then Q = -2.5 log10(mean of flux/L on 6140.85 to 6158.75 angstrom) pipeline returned -0.066 mag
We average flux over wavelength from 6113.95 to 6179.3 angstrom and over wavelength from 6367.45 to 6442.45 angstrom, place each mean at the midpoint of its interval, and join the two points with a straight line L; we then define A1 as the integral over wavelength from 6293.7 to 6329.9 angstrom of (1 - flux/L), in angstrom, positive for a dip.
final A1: -0.16 angstrom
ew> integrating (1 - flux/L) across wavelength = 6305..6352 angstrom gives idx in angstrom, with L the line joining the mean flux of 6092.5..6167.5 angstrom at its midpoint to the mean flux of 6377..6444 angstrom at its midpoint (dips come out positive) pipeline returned -0.46 angstrom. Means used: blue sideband 19.6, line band 20.2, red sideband 20.2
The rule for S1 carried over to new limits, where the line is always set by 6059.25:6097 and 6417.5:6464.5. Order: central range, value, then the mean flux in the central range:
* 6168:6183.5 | 1.00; 19.5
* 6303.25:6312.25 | 0.13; 20.2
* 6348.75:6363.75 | 0.17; 20.1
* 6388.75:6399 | 0.11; 20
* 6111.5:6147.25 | 1.62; 20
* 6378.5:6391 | 0.07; 20.1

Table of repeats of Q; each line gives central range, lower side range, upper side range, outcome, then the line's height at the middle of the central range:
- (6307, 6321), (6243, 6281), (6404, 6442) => -0.018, 19.6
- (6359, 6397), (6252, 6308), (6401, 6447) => 0.016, 20.1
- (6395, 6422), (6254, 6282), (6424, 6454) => -0.022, 20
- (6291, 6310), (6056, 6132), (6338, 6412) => 0.010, 20.2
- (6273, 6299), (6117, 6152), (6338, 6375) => -0.012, 20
